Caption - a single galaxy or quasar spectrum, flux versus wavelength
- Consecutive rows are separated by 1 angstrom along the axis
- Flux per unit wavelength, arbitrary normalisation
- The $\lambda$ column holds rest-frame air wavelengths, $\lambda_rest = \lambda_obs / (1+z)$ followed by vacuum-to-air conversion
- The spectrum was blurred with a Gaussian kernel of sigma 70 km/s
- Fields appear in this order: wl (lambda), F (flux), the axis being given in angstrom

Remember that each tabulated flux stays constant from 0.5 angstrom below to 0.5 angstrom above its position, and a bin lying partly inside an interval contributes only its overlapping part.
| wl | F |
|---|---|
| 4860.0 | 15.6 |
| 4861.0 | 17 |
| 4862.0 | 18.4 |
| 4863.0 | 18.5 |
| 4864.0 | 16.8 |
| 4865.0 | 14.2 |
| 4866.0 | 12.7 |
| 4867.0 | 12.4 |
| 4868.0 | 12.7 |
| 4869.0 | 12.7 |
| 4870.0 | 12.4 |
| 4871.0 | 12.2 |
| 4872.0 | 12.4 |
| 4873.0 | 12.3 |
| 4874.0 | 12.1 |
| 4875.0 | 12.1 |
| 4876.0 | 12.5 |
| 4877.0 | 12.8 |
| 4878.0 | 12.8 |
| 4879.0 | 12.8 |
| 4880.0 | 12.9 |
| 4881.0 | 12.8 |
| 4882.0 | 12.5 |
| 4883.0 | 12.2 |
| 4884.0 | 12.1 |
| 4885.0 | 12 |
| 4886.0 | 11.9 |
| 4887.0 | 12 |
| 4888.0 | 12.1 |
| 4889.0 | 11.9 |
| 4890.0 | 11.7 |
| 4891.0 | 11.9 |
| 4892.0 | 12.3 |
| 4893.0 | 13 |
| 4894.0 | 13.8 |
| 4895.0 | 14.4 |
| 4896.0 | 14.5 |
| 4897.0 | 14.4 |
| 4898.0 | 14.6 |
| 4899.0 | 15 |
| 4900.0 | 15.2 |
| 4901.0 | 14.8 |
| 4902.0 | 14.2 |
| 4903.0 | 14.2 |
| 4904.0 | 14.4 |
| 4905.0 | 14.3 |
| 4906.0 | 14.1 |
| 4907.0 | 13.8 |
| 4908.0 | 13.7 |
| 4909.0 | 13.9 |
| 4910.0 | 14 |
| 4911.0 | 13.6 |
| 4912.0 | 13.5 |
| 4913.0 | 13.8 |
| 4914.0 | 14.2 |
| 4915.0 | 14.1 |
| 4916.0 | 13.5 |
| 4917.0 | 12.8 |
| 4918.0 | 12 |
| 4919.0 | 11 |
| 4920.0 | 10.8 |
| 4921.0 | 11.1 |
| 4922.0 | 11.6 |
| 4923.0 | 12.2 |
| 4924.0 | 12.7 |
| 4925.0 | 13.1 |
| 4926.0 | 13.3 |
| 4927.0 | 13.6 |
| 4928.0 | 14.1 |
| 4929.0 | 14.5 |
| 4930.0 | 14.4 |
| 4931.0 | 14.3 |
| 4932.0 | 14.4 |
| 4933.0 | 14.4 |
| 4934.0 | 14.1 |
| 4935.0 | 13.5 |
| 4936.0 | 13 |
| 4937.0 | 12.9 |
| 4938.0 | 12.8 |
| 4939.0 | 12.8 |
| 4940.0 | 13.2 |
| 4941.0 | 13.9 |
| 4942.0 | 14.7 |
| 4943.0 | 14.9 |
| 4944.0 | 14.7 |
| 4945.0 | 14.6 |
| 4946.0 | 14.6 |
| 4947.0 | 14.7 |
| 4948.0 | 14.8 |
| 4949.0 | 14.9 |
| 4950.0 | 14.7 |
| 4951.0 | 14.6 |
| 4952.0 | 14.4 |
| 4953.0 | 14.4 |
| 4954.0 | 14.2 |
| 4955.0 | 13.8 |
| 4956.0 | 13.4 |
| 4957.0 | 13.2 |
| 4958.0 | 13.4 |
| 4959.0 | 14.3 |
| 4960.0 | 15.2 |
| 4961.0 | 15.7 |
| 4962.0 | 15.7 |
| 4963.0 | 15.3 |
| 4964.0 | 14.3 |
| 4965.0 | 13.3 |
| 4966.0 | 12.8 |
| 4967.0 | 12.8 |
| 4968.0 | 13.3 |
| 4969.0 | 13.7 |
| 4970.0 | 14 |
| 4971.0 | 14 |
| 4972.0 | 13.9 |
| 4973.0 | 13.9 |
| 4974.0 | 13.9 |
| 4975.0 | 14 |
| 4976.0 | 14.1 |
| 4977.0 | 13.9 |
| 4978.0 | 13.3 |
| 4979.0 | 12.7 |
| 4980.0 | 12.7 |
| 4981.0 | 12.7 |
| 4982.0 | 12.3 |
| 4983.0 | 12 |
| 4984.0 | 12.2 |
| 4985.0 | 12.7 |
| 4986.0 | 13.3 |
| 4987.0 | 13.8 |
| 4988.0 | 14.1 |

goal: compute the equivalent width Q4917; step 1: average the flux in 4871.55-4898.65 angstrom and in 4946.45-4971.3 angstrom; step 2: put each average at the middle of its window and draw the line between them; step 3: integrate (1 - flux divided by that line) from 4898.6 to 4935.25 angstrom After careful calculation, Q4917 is -0.6 angstrom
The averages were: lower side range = 12.7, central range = 13.6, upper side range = 14.2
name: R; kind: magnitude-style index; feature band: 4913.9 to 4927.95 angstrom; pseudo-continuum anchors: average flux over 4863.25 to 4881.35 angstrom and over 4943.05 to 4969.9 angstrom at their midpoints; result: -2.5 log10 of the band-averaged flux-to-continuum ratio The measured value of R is 0.094 mag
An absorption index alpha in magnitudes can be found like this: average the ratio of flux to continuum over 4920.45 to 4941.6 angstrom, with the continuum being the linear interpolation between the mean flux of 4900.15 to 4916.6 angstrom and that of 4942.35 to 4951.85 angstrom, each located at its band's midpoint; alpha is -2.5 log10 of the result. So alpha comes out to 0.09 mag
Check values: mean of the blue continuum 14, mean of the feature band 13.3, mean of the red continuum 14.7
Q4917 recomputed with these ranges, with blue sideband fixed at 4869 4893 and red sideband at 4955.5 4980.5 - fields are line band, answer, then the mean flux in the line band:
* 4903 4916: -1.1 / 13.9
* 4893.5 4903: -1.4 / 14.5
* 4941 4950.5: -0.9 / 14.7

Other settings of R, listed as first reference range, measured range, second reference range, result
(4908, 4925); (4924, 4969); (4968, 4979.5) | -0.059 mag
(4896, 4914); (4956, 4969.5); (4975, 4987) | -0.061 mag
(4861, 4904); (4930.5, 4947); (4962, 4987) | -0.043 mag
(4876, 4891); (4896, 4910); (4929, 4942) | -0.121 mag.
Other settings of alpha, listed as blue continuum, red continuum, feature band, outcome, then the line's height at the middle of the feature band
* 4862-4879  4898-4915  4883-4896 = 0.11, 13.8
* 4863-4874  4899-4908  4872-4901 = 0.08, 13.8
